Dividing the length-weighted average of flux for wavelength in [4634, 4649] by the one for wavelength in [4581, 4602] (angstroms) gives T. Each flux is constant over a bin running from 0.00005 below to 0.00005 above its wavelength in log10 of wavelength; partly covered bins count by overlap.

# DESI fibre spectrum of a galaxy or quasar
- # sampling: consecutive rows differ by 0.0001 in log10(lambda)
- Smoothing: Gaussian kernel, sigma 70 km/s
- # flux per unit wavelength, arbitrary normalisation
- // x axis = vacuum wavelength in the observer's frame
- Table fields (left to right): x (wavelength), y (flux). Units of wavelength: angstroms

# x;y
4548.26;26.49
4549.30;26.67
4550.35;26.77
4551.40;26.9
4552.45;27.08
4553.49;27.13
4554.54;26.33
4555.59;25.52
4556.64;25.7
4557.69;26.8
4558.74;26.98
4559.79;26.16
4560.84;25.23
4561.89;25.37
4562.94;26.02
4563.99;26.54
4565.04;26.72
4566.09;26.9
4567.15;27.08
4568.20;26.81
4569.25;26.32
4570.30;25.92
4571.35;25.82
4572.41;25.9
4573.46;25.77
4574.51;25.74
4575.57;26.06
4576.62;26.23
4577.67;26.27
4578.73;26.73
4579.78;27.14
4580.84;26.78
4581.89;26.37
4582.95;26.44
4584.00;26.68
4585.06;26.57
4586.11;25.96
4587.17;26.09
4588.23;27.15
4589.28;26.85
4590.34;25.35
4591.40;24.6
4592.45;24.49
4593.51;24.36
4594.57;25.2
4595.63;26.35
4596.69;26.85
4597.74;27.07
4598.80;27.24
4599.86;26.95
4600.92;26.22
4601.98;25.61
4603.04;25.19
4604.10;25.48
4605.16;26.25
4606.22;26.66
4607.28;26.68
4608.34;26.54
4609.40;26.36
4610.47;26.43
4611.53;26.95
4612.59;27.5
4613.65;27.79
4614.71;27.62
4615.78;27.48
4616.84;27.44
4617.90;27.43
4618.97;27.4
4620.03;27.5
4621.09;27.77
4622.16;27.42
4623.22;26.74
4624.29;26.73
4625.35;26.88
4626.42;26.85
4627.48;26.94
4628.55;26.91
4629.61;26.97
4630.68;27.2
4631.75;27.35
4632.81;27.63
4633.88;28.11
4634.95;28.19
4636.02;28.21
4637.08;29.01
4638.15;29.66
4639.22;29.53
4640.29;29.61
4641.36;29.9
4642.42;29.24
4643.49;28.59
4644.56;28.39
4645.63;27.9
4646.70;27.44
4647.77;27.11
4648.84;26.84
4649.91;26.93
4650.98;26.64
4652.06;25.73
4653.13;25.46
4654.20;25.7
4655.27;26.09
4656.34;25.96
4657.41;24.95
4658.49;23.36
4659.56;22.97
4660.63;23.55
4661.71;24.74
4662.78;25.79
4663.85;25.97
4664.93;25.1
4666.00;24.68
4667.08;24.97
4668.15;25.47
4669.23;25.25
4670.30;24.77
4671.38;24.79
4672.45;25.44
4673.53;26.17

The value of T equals 1.09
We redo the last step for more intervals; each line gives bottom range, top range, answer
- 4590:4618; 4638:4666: 1.01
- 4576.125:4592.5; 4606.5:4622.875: 1.04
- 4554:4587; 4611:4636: 1.04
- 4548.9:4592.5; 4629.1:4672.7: 1.01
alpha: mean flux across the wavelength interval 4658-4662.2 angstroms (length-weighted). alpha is 23.6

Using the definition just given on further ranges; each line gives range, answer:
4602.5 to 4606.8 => 25.9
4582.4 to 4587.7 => 26.3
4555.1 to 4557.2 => 25.6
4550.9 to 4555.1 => 26.9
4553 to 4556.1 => 26.3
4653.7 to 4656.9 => 26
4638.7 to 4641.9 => 29.7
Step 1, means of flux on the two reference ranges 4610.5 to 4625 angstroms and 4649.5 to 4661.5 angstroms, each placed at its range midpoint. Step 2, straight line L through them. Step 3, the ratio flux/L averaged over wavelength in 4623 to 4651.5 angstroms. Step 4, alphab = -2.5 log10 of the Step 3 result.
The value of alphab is -0.07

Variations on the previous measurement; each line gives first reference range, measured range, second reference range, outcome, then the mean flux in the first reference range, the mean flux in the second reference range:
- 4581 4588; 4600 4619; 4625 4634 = 0.01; 26.4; 27.2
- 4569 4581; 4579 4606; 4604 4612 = 0.01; 26.2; 26.5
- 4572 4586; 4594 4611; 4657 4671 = -0.02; 26.4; 24.7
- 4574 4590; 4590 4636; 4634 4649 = 0.03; 26.5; 28.6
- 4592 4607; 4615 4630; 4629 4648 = 0.01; 26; 28.4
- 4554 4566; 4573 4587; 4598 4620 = 0.00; 26.2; 26.8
